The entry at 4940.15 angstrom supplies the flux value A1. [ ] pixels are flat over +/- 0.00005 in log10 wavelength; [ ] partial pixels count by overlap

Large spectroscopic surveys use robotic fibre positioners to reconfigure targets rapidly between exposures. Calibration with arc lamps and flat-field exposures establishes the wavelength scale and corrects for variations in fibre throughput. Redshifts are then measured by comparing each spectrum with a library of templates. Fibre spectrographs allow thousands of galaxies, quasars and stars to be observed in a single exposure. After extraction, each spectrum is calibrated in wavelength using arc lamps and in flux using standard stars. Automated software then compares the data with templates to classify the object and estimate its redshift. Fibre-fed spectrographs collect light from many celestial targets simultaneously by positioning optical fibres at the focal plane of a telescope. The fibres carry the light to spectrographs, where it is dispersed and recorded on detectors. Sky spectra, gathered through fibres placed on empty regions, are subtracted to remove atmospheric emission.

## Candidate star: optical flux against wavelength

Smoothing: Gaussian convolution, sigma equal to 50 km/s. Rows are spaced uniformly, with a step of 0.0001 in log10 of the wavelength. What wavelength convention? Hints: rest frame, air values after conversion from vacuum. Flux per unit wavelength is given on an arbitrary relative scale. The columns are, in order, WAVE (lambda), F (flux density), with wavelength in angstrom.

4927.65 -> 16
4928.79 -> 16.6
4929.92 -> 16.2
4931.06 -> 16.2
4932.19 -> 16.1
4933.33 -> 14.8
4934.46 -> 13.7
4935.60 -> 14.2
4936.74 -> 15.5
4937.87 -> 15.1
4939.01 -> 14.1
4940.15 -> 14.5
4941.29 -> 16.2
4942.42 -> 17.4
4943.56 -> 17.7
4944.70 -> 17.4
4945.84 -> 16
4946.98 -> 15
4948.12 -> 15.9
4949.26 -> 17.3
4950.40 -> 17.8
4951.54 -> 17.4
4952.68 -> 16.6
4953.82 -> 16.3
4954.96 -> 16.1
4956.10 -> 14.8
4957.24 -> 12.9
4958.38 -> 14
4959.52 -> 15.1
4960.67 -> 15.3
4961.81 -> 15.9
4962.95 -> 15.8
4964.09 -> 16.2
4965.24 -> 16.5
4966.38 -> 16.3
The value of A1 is 14.5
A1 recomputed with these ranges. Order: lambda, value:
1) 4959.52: 15.1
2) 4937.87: 15.1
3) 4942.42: 17.4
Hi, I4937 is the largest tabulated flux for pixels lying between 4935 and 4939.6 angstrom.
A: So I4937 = 15.5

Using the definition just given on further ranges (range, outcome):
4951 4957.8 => 17.4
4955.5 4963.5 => 15.9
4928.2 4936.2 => 16.6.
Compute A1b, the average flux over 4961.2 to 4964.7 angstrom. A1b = 16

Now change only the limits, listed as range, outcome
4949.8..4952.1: 17.6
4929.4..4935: 15.4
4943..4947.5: 16.5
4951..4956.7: 16.2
